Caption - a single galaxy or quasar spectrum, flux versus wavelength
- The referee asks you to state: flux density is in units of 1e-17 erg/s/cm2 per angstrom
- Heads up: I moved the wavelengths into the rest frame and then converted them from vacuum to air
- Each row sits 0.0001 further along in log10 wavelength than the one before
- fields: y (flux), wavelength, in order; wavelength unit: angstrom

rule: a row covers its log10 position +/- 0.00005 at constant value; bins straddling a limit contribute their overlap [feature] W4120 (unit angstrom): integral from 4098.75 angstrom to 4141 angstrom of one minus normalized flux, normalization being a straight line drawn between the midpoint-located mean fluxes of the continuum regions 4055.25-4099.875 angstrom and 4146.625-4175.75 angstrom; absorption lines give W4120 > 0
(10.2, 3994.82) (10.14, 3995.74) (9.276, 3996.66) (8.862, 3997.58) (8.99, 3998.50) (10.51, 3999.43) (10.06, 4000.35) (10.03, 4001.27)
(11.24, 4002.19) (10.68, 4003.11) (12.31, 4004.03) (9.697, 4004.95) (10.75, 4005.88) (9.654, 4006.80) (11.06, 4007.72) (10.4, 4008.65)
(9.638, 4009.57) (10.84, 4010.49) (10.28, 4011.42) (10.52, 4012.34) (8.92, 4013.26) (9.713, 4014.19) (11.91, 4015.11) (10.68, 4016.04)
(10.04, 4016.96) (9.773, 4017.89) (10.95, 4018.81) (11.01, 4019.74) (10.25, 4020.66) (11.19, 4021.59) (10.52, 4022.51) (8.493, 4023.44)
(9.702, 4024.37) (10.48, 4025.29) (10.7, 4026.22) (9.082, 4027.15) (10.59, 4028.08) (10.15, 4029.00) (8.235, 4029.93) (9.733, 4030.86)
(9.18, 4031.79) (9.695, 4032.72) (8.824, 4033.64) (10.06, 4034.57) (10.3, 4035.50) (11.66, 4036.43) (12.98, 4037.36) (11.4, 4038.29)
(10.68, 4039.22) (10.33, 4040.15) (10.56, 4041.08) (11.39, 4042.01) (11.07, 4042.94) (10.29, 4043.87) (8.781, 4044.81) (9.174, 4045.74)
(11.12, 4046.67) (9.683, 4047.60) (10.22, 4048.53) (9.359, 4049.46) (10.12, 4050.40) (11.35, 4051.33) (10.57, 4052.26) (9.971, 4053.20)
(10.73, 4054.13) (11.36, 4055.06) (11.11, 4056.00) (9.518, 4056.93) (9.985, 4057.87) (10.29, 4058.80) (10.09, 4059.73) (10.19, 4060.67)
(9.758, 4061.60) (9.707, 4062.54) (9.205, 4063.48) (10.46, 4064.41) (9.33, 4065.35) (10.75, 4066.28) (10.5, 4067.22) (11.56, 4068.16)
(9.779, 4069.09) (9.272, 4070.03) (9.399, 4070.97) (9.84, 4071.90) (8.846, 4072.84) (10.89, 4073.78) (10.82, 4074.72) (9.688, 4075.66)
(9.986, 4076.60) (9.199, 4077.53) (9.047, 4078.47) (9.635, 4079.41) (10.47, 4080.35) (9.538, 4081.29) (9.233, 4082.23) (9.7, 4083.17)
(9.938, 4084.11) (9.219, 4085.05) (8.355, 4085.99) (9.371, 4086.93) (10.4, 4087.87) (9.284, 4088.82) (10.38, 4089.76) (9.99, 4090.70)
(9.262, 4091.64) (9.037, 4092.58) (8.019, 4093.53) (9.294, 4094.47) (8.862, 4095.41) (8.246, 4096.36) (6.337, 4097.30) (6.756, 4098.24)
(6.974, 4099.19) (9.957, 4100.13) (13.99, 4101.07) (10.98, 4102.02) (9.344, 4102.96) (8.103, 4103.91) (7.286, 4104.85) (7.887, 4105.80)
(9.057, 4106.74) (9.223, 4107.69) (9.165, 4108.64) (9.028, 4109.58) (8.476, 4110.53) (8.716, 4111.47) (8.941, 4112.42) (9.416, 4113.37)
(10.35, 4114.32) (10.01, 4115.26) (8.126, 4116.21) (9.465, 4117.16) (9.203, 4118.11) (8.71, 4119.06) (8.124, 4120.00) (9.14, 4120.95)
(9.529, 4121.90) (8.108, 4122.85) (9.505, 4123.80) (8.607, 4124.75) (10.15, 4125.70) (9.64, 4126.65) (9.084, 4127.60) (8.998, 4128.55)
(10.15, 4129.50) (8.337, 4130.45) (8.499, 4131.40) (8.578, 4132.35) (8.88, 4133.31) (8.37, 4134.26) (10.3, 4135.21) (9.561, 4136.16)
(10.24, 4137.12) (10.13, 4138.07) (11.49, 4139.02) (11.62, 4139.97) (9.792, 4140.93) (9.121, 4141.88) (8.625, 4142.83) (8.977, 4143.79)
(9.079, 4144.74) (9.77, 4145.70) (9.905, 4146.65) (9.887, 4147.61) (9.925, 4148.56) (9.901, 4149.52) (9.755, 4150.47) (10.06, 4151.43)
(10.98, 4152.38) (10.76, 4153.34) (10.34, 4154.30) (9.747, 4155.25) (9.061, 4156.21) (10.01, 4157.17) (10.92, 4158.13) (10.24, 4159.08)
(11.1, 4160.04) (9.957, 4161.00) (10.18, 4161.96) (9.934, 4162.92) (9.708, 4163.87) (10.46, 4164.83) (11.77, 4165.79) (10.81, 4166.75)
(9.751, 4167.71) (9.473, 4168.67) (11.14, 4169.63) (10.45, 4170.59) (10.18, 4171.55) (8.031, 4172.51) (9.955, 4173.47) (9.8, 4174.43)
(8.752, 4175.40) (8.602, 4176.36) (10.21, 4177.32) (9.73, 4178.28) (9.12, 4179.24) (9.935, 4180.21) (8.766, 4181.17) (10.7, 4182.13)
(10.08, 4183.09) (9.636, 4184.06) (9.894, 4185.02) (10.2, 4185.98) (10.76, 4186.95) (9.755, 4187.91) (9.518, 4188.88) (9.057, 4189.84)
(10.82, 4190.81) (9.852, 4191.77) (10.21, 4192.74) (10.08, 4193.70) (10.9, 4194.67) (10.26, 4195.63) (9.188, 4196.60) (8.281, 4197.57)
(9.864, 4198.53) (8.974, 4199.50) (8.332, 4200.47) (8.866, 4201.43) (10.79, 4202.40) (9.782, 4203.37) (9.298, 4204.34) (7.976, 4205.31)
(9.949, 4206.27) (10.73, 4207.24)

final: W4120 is 2.2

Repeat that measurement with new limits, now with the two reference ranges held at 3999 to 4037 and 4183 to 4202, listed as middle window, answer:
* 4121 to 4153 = 1.05 angstrom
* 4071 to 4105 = 2.28 angstrom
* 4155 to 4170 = -0.70 angstrom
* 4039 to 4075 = -0.27 angstrom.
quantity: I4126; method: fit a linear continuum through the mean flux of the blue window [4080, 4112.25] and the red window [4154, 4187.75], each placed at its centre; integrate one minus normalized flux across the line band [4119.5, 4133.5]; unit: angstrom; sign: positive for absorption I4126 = 0.6 angstrom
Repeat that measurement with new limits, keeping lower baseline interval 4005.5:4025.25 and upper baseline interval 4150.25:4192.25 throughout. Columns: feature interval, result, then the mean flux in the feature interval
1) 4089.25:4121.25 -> 3.6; 9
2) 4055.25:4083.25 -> 0.7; 9.94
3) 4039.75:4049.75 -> 0.1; 10.2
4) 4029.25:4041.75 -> 0.0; 10.3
